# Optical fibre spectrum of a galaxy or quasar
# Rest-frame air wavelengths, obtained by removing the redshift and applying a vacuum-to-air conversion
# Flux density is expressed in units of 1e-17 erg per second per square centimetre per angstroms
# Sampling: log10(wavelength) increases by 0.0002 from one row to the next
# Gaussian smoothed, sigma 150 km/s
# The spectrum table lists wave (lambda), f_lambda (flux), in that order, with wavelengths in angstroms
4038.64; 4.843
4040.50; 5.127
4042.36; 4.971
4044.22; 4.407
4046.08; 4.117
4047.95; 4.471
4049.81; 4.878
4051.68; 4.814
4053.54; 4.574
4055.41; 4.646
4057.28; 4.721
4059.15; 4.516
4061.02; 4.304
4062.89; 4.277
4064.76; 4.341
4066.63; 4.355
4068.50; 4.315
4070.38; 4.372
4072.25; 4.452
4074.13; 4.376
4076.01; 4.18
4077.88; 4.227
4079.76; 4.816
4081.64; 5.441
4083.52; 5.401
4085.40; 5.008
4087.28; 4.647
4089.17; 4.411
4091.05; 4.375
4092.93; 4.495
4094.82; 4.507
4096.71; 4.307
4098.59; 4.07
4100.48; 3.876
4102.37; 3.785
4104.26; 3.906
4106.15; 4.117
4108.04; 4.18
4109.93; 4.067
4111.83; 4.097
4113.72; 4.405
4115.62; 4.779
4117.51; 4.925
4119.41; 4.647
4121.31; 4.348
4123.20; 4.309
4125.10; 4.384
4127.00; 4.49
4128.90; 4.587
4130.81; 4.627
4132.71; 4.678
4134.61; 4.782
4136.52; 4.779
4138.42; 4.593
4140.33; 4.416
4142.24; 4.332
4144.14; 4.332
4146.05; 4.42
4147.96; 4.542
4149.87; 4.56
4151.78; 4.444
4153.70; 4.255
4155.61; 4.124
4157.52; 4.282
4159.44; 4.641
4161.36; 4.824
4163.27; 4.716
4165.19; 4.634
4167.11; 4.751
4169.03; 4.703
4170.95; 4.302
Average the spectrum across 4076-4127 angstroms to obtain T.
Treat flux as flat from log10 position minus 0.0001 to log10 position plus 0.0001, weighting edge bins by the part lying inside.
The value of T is 4.44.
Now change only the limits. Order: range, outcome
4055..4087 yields 4.57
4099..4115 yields 4.07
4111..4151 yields 4.53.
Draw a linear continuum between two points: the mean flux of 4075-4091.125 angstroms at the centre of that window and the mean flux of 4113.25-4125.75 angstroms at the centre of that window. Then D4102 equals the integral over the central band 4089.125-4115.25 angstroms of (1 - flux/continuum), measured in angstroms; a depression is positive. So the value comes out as 2.5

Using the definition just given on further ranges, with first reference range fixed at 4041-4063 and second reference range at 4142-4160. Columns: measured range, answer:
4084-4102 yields 0.3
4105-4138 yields -0.3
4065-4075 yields 0.4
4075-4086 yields -0.8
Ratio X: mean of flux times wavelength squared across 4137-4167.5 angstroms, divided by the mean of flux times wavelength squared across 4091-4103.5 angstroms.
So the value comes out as 1.10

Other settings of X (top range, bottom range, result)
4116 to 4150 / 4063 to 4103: 1.04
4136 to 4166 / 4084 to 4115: 1.07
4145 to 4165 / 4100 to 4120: 1.08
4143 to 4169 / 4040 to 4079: 1.05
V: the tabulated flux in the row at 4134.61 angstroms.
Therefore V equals 4.782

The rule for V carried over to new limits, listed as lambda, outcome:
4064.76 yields 4.341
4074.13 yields 4.376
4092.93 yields 4.495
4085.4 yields 5.008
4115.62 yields 4.779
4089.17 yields 4.411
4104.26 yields 3.906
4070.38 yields 4.372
